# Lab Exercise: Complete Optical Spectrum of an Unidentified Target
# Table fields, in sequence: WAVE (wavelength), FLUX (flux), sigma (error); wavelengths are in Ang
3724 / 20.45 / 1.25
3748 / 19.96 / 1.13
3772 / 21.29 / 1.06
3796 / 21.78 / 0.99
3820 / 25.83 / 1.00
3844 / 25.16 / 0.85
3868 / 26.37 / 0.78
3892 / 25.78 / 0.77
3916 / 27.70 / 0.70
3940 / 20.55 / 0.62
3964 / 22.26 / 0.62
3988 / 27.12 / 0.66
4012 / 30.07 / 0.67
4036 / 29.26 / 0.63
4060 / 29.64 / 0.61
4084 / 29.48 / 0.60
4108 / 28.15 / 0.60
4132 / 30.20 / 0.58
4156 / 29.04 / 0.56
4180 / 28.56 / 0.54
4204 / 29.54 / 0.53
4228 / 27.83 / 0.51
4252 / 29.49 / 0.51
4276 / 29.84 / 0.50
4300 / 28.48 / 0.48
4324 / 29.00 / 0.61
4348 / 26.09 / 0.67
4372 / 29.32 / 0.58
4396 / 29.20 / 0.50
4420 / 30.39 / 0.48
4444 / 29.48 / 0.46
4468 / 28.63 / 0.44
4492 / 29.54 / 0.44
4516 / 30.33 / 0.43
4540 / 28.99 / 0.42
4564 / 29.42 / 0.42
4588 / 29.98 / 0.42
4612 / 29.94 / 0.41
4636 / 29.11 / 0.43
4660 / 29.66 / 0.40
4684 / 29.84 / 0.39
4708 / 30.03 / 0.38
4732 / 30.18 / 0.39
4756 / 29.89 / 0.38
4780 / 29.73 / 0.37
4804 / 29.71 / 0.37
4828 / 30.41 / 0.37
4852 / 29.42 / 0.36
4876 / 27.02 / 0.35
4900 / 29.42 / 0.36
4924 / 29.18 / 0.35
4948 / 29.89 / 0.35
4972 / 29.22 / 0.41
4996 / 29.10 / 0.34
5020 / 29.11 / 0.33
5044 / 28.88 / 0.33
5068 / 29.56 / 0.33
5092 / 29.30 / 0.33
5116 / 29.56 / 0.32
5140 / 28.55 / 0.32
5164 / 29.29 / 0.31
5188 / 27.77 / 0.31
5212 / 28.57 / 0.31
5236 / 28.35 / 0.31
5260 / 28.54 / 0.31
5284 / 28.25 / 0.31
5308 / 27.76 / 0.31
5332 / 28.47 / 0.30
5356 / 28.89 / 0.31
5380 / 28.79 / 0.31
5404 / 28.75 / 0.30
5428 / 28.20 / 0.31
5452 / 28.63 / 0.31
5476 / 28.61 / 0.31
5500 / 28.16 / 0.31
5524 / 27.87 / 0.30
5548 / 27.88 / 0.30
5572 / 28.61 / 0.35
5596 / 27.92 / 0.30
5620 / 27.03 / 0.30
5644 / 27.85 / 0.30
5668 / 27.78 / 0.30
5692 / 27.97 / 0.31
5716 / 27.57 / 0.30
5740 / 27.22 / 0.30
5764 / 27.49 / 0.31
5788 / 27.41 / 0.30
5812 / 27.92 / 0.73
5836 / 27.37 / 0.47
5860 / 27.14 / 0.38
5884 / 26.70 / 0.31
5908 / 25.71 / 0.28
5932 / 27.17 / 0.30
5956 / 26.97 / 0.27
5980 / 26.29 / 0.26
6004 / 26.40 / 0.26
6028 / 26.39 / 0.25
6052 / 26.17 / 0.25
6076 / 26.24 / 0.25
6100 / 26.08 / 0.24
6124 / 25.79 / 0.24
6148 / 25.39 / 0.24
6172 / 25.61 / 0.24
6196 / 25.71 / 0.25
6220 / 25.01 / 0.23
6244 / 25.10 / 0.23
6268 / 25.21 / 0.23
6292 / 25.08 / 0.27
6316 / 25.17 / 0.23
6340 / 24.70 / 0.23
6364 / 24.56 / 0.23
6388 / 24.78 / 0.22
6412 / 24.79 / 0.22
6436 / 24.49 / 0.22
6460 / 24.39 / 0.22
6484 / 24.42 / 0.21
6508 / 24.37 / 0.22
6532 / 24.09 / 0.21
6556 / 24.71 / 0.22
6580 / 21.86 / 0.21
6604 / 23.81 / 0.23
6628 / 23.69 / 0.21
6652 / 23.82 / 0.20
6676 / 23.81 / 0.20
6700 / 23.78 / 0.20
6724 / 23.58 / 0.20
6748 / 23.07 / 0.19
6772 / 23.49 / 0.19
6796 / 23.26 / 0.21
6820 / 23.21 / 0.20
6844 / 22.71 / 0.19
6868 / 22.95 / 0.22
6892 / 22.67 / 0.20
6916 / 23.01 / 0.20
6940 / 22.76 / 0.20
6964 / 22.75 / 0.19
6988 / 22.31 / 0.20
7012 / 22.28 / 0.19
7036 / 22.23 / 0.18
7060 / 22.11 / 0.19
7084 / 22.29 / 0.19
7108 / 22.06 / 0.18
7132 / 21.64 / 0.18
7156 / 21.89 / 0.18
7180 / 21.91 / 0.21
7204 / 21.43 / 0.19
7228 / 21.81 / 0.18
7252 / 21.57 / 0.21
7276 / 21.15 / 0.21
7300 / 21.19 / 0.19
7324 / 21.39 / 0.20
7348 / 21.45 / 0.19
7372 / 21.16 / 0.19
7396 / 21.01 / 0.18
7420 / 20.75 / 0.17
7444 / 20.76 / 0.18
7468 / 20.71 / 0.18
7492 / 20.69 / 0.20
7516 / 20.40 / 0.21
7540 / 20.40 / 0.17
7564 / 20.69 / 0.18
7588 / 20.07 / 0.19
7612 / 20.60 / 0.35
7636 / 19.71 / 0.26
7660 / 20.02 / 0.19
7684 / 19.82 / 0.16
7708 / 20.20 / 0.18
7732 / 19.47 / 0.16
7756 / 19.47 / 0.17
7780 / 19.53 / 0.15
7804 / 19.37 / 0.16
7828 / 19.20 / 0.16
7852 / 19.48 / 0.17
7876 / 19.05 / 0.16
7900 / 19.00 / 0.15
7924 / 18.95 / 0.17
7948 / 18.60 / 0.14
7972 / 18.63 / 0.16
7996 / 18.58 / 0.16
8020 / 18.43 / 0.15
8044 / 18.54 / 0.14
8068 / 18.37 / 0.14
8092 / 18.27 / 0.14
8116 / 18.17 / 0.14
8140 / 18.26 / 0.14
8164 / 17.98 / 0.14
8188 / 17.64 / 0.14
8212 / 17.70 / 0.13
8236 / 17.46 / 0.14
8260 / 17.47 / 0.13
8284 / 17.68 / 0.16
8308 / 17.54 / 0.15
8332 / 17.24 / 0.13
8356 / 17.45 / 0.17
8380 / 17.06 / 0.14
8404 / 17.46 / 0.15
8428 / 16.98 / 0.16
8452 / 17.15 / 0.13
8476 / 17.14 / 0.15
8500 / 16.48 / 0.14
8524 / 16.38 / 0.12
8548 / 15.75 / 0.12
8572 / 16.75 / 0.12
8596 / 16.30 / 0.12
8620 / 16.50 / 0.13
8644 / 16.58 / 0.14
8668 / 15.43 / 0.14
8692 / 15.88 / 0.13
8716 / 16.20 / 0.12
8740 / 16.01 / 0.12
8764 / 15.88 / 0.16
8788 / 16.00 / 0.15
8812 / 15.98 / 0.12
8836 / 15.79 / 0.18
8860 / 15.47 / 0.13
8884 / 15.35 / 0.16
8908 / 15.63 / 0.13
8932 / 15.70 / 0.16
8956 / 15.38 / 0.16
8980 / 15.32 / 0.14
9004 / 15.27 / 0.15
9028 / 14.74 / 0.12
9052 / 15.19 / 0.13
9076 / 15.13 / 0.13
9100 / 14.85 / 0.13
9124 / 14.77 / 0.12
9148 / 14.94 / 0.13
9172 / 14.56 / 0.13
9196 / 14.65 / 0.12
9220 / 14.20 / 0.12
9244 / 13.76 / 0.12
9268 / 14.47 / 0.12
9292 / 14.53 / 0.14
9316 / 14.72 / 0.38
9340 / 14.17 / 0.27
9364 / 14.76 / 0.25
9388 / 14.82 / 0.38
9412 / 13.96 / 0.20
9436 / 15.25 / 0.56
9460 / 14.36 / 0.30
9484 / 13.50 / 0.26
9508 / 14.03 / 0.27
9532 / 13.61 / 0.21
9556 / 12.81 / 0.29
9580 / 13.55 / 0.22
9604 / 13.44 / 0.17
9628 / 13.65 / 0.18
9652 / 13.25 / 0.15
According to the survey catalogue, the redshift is 0.00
